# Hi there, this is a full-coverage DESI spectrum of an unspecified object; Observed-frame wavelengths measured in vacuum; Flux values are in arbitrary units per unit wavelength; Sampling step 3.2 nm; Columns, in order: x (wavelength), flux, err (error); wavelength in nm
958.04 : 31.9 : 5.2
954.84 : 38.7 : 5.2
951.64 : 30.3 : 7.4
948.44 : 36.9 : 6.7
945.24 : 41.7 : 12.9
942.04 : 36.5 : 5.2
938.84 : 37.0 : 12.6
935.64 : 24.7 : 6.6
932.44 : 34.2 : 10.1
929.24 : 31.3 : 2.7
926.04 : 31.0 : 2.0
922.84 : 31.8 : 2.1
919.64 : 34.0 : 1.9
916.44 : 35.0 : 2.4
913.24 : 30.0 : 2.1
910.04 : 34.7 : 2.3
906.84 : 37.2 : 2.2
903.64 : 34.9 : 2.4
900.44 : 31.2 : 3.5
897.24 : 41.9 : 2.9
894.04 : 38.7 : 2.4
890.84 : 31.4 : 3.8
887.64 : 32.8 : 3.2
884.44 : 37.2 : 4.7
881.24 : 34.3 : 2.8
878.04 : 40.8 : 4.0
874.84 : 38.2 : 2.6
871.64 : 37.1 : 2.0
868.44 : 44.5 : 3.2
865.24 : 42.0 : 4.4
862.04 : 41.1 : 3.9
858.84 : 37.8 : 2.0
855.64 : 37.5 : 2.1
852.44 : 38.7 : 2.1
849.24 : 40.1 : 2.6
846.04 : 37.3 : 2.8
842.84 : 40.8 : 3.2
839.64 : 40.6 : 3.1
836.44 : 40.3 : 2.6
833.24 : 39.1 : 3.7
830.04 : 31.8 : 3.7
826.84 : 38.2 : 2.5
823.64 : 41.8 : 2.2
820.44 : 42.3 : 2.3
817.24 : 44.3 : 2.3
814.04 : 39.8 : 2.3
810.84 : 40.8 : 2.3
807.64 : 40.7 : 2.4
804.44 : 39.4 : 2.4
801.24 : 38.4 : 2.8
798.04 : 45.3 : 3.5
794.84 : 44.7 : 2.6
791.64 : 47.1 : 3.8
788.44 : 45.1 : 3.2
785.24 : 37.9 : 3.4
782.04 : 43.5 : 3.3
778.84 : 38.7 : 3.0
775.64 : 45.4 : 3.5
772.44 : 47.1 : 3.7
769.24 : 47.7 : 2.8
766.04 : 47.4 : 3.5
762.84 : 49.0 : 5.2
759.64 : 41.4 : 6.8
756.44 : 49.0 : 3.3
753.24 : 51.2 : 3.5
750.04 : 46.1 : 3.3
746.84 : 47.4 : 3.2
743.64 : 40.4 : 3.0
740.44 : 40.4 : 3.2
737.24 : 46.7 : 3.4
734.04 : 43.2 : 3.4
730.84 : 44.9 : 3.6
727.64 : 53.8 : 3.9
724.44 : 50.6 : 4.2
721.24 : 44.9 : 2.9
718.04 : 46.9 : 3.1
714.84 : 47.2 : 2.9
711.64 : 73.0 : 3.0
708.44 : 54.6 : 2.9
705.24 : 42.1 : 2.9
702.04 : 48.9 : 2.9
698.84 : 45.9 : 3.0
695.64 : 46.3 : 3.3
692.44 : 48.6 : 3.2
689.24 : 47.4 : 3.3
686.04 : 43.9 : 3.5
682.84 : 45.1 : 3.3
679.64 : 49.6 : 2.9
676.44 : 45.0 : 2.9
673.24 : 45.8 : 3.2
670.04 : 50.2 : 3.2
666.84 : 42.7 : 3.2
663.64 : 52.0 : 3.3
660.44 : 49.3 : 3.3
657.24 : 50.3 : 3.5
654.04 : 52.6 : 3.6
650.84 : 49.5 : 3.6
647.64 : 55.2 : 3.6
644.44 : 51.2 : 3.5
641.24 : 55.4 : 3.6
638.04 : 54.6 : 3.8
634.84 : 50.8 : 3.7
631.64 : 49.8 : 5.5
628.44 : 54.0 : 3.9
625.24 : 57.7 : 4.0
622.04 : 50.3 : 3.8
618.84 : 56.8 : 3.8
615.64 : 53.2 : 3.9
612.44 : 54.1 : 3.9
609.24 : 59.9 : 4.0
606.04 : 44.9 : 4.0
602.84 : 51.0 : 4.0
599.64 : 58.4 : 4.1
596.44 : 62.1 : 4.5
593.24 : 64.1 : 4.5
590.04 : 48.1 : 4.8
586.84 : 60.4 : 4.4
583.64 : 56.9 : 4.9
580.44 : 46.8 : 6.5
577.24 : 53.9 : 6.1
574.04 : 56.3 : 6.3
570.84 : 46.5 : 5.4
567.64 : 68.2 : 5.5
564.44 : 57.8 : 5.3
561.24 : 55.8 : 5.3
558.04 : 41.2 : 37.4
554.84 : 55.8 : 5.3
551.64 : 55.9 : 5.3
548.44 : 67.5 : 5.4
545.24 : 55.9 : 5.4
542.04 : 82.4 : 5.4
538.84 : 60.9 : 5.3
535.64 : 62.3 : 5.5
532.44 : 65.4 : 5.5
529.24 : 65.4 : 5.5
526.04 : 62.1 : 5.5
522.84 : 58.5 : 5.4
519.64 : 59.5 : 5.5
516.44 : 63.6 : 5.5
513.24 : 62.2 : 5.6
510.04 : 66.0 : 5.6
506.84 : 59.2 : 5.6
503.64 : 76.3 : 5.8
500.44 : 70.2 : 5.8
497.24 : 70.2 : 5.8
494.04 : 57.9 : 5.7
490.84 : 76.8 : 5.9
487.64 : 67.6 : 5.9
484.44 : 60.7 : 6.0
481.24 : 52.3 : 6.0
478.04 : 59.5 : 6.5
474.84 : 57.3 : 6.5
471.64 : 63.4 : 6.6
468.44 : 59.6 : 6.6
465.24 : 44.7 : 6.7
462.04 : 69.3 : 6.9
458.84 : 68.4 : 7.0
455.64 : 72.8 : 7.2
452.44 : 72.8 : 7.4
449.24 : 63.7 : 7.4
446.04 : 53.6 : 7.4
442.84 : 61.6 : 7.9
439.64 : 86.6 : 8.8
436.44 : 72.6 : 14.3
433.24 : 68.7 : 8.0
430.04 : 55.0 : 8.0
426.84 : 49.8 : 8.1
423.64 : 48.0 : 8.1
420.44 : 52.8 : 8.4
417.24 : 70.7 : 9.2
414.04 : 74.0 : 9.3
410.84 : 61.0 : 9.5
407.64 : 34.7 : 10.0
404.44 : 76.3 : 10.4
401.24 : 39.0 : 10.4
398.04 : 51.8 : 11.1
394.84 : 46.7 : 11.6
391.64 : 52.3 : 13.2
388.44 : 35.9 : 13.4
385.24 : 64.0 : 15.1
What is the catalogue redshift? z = 0.084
